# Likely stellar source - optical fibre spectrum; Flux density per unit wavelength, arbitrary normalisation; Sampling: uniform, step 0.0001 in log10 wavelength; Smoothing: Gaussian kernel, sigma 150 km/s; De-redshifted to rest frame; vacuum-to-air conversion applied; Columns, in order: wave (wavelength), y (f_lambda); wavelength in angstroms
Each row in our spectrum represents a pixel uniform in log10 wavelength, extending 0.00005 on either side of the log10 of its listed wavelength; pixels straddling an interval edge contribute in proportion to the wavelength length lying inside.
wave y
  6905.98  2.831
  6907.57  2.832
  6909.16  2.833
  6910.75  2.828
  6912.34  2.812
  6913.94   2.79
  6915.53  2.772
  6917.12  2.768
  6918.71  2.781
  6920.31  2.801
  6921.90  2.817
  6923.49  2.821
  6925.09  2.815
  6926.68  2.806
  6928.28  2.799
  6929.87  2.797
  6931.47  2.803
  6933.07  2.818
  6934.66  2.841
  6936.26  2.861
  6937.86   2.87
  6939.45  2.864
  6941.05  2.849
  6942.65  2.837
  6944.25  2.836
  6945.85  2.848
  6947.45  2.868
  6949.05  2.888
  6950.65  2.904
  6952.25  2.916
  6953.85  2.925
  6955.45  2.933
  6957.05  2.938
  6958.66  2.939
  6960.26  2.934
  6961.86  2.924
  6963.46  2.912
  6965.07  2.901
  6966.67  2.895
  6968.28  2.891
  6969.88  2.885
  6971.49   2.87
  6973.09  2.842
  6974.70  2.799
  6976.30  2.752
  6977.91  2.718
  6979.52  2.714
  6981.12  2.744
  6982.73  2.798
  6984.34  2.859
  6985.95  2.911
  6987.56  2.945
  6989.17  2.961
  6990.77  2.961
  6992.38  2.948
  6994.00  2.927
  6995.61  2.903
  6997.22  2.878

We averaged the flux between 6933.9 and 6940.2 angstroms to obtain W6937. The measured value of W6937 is 2.86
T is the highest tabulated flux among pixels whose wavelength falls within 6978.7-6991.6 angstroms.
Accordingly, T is 2.961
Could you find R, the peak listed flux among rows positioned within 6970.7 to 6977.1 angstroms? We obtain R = 2.87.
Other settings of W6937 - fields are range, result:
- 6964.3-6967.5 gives 2.9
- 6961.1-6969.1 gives 2.9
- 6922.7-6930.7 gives 2.81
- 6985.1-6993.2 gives 2.94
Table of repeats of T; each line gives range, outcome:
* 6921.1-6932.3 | 2.821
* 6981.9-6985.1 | 2.859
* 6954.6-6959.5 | 2.939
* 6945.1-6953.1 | 2.916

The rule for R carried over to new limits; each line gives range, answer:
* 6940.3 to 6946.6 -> 2.849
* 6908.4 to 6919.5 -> 2.833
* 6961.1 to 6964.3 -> 2.924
